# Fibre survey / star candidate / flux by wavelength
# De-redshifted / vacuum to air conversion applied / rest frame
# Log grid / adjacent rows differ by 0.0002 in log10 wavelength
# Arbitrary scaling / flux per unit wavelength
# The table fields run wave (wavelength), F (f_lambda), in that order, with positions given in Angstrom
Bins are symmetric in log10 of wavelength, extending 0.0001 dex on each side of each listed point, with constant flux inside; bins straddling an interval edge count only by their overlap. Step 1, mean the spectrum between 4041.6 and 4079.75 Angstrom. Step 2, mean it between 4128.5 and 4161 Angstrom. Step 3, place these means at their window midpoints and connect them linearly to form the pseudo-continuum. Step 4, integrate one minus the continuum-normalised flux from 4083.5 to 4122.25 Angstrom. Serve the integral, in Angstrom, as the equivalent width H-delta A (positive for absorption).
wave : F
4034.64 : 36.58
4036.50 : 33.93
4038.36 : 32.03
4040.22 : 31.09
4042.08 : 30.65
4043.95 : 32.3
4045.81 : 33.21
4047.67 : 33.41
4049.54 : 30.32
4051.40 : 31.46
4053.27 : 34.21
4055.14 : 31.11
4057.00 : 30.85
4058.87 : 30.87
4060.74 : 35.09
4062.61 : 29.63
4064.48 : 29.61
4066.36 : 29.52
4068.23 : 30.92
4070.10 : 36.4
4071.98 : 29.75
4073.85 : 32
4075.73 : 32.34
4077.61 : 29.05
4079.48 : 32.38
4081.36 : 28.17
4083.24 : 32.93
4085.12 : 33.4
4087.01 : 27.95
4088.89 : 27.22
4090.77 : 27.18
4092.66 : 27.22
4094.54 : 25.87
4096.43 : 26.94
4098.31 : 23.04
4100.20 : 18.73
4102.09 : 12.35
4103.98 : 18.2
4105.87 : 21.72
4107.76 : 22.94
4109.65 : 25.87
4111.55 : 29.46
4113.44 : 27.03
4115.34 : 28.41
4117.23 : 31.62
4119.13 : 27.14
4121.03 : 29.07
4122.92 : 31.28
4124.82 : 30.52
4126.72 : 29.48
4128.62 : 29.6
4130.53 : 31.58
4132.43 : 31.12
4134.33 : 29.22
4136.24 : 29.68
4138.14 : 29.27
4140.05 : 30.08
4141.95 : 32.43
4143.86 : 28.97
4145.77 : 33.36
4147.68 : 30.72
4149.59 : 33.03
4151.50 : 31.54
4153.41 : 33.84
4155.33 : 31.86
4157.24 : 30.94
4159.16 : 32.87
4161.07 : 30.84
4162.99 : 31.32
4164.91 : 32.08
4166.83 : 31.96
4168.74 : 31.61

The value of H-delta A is 7.0 Angstrom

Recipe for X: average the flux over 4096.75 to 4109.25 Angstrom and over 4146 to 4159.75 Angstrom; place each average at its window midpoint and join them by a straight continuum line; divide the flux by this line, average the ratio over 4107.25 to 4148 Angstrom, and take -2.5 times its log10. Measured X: -0.14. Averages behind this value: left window 20.2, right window 32.2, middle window 29.5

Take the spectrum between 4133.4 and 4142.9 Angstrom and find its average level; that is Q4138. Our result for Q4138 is 30.1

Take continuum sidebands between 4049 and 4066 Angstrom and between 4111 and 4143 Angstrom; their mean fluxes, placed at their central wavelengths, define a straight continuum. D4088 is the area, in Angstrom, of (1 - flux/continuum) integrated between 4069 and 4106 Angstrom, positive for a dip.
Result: 4.2 Angstrom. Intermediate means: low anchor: 31.4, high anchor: 29.8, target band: 27.3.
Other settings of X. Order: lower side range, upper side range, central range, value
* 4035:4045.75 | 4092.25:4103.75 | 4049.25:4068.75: -0.08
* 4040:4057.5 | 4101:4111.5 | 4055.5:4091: -0.14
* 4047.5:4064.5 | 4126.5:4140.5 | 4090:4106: 0.35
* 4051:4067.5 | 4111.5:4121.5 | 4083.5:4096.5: 0.06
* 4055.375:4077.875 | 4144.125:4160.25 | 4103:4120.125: 0.23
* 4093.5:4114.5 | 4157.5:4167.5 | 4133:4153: -0.08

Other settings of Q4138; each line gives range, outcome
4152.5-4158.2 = 32.2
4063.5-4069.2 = 30.1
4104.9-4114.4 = 25.4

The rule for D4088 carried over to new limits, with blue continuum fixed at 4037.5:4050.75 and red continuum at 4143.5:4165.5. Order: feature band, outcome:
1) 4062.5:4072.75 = 0.24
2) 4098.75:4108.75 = 4.02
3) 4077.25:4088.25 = 0.42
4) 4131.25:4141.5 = 0.58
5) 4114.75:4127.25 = 0.85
